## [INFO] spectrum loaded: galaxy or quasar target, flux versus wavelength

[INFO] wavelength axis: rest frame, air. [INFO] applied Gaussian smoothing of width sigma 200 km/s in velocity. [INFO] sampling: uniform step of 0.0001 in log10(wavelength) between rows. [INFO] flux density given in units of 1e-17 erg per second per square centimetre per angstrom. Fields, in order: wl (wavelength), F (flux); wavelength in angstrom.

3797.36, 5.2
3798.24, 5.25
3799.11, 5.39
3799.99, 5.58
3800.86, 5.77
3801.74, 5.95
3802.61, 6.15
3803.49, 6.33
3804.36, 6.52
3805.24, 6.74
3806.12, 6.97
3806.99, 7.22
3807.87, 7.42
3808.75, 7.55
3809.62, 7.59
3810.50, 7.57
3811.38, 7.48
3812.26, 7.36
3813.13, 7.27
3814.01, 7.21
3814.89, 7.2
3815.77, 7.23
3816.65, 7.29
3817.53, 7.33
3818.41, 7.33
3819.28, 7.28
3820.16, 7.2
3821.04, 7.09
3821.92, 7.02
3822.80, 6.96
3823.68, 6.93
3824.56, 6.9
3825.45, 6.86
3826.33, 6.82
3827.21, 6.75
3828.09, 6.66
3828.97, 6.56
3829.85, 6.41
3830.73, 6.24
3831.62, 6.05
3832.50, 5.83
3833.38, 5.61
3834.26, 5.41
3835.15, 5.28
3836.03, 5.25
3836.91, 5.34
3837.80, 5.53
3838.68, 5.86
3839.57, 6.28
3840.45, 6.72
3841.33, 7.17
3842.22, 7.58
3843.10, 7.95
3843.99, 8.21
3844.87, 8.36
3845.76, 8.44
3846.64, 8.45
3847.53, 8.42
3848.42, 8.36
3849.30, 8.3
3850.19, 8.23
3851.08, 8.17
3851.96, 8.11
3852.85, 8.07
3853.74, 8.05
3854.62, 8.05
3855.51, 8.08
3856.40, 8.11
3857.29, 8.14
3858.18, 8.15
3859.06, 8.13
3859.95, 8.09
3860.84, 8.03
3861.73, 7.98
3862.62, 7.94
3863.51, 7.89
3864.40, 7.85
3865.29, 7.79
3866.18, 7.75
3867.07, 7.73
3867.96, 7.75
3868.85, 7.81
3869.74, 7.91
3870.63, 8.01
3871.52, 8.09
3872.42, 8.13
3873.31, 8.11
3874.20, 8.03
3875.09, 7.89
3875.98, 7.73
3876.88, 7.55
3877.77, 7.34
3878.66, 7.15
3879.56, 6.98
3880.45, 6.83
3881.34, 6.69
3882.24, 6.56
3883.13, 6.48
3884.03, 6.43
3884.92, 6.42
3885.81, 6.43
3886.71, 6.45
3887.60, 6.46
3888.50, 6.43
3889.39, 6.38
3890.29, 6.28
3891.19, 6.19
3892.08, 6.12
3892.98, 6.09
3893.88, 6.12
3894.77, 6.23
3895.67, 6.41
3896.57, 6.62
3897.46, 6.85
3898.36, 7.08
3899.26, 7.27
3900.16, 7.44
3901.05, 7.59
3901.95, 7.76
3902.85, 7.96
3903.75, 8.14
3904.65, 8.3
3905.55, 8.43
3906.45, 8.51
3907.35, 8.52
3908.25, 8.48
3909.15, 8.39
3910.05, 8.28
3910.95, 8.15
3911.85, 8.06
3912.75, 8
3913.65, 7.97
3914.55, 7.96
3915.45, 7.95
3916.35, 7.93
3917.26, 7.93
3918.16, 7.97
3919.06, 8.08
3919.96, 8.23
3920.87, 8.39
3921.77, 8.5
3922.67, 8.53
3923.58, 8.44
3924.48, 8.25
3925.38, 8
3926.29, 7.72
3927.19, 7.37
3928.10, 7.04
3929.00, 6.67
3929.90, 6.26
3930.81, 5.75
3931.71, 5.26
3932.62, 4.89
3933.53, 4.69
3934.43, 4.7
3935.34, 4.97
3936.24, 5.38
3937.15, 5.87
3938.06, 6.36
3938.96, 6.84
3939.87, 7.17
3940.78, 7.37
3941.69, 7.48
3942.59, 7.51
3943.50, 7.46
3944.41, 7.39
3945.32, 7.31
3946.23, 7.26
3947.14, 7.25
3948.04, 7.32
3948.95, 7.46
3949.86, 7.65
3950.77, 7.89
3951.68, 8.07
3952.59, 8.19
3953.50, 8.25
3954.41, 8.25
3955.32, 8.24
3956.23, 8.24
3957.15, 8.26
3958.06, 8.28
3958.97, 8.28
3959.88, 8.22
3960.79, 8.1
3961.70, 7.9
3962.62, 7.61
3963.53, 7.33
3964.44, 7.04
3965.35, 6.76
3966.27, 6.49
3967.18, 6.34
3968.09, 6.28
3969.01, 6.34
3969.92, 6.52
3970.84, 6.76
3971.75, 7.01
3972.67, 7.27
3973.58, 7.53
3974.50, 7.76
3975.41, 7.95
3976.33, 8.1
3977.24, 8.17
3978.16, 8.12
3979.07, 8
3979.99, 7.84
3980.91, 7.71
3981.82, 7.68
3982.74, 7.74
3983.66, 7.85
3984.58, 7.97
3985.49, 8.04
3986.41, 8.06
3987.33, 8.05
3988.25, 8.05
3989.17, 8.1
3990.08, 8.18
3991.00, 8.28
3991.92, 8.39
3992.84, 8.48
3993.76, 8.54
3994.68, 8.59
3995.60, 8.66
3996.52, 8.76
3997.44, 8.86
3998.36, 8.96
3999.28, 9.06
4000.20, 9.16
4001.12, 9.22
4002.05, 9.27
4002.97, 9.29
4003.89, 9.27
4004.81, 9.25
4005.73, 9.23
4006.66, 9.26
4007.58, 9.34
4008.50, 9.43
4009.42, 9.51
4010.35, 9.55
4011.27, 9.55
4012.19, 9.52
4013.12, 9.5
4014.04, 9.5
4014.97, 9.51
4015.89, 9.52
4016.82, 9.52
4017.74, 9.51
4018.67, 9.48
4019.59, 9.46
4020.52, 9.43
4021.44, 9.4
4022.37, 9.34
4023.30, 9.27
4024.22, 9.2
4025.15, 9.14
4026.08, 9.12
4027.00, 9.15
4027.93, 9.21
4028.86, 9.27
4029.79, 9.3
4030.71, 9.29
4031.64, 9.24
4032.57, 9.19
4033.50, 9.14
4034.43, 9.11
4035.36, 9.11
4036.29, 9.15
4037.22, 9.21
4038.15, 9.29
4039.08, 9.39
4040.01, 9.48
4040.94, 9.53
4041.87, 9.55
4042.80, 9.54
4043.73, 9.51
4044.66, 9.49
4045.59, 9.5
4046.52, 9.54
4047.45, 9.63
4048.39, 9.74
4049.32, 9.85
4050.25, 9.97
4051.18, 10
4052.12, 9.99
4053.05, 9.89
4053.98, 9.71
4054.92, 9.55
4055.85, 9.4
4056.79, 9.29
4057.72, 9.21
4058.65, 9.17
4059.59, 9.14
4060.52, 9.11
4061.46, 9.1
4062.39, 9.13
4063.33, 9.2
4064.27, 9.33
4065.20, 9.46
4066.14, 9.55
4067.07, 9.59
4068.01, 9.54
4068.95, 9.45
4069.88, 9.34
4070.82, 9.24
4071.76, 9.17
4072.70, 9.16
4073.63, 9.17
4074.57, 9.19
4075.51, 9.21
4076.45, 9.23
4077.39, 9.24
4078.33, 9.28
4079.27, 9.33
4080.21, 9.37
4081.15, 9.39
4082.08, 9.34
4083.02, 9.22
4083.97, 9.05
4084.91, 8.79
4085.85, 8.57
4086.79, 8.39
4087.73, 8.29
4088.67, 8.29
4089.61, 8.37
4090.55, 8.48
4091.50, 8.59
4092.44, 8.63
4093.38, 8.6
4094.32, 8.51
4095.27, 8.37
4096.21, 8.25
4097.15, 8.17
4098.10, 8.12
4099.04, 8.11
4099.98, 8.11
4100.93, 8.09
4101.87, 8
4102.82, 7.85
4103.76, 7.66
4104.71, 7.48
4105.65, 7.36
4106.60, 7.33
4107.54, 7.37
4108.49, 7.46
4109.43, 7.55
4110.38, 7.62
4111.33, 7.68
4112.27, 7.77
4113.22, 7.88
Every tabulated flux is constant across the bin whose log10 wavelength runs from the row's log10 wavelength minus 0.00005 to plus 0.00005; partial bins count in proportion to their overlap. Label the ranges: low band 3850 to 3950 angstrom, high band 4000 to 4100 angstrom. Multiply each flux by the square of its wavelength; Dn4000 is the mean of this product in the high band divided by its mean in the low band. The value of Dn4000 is 1.35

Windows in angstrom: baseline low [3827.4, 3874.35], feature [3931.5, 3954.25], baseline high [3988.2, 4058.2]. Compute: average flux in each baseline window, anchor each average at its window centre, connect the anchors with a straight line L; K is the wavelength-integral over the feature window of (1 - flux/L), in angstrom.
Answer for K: 4.30 angstrom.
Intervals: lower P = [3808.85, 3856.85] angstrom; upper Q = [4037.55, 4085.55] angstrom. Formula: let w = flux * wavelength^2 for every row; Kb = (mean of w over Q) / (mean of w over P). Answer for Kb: 1.48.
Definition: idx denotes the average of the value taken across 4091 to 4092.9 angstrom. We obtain 8.58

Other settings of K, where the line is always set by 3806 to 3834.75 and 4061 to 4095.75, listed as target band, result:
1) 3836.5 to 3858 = -1.59 angstrom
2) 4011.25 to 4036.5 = -2.18 angstrom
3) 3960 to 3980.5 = 2.02 angstrom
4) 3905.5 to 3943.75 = 2.15 angstrom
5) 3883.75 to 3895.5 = 1.85 angstrom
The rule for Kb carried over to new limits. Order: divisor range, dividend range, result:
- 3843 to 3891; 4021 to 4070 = 1.35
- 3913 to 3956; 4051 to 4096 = 1.34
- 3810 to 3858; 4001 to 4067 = 1.45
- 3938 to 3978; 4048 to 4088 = 1.31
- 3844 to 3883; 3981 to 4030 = 1.22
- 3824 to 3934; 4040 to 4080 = 1.41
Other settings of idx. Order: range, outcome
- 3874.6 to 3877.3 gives 7.72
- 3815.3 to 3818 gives 7.27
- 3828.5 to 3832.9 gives 6.22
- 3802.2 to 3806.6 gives 6.55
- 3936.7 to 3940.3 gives 6.56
